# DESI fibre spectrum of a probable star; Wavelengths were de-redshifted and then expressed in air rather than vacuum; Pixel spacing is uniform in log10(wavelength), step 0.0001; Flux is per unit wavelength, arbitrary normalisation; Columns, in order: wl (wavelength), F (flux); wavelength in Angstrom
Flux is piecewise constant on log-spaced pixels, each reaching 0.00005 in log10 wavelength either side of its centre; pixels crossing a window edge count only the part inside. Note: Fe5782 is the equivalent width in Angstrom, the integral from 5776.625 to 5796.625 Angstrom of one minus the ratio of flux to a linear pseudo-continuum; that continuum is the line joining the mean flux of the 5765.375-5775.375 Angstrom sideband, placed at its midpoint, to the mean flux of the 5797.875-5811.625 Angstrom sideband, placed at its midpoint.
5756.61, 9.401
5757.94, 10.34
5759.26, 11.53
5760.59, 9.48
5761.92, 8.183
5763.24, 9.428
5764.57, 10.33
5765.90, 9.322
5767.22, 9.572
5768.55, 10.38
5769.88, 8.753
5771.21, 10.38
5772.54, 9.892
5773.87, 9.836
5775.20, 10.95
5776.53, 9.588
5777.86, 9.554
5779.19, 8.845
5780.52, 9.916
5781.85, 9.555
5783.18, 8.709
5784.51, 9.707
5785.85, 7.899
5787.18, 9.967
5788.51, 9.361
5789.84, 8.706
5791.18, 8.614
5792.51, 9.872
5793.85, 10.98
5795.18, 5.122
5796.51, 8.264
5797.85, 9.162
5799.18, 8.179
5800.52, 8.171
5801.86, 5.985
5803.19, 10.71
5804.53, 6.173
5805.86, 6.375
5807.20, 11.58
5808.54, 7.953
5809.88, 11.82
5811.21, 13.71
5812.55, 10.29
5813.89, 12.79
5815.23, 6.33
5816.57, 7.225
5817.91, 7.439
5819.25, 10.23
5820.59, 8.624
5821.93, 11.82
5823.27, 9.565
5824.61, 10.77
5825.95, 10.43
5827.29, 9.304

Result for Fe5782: 0.9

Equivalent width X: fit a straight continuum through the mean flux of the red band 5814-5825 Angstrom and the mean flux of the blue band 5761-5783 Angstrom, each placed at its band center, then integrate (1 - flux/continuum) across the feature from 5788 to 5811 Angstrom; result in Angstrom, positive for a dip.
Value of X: 1.49 Angstrom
